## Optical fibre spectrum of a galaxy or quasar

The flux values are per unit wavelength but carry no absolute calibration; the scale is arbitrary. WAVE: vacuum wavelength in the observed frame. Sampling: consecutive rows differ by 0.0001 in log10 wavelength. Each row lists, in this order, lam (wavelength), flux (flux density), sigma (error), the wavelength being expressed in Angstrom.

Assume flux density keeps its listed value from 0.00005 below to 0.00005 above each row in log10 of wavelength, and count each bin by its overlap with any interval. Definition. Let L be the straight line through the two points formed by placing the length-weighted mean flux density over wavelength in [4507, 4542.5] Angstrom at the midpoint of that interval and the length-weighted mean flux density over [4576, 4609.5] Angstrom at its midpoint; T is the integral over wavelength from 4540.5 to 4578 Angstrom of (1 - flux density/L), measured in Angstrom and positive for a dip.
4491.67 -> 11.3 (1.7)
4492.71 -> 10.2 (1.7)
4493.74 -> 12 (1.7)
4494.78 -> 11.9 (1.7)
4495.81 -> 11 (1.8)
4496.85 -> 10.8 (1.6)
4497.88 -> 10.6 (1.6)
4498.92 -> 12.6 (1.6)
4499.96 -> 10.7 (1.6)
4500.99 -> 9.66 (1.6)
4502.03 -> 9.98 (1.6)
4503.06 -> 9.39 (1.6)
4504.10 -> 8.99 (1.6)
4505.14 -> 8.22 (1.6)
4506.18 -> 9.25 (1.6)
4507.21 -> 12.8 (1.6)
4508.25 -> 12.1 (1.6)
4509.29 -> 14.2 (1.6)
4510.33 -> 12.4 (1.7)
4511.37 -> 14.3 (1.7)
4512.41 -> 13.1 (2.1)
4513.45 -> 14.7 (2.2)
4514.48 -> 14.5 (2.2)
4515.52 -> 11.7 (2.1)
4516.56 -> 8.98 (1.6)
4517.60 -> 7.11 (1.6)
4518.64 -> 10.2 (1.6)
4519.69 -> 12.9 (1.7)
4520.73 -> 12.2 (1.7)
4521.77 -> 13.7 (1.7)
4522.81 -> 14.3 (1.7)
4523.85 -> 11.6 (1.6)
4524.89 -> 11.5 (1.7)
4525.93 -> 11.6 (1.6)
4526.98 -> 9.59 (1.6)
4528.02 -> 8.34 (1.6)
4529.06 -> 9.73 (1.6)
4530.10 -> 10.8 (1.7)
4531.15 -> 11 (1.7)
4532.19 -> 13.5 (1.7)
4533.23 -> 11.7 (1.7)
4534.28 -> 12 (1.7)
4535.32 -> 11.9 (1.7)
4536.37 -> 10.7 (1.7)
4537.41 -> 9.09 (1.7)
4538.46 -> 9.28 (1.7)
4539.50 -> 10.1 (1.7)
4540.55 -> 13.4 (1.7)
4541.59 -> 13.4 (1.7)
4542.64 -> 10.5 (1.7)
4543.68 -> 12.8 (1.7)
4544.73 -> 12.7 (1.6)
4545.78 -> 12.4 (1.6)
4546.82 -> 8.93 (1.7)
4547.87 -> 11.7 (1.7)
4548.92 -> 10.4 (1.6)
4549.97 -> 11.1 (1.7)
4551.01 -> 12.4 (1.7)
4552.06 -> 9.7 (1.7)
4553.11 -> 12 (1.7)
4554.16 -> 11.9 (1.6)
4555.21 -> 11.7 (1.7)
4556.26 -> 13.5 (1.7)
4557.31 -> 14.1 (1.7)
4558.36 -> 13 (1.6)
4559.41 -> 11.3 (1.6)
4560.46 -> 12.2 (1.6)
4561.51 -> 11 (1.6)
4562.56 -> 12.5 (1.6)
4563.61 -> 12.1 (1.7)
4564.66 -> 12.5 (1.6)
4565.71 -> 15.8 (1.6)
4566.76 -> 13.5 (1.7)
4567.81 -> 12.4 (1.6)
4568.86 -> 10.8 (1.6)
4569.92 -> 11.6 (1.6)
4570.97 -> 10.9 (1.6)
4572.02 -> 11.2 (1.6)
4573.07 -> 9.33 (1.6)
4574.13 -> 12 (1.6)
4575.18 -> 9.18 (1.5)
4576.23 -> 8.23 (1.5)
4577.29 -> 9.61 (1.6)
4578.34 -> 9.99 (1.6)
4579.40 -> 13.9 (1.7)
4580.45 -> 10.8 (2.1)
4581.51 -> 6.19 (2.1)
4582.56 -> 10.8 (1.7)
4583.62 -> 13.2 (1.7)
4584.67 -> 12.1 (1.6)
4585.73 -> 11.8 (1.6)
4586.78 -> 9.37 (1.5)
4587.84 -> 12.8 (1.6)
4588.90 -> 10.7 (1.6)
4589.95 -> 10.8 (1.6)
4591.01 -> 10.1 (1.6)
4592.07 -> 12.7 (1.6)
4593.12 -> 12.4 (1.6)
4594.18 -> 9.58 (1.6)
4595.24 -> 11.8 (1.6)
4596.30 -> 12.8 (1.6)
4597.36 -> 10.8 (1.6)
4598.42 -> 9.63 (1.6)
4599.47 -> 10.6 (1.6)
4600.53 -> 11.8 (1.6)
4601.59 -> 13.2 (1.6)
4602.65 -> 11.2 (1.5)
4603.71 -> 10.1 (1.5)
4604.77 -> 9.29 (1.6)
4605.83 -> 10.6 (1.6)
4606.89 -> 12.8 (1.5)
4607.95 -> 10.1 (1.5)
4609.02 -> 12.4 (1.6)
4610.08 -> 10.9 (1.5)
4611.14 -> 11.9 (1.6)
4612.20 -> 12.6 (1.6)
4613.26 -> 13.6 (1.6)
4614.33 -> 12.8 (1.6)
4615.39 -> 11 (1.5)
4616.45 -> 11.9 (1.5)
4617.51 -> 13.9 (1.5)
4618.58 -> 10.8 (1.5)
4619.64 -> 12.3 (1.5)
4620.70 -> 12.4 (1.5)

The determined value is -1.1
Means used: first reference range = 11.7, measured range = 11.7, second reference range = 11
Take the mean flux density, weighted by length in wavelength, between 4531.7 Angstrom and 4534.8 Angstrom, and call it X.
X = 12.4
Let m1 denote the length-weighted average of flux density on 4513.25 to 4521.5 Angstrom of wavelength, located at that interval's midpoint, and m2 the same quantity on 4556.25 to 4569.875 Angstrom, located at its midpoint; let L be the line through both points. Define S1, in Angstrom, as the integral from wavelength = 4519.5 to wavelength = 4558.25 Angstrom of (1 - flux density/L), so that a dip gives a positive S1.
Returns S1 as 1.4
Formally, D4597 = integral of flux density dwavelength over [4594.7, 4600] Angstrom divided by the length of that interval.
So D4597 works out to 11.1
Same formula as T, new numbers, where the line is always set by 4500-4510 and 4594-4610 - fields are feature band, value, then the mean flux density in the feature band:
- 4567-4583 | 0.67 Angstrom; 10.5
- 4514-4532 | -0.90 Angstrom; 11.2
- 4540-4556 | -1.30 Angstrom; 11.7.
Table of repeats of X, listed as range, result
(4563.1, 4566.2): 13.5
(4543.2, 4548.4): 11.7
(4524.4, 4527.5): 10.9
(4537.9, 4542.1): 11.5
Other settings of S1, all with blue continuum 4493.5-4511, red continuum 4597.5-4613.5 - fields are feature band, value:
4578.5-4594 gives 0.1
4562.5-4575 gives -0.8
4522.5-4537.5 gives -0.1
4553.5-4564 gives -1.1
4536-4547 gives -0.2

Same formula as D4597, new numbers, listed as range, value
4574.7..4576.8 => 8.7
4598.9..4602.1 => 11.9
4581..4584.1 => 10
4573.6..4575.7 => 10.6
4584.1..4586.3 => 12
